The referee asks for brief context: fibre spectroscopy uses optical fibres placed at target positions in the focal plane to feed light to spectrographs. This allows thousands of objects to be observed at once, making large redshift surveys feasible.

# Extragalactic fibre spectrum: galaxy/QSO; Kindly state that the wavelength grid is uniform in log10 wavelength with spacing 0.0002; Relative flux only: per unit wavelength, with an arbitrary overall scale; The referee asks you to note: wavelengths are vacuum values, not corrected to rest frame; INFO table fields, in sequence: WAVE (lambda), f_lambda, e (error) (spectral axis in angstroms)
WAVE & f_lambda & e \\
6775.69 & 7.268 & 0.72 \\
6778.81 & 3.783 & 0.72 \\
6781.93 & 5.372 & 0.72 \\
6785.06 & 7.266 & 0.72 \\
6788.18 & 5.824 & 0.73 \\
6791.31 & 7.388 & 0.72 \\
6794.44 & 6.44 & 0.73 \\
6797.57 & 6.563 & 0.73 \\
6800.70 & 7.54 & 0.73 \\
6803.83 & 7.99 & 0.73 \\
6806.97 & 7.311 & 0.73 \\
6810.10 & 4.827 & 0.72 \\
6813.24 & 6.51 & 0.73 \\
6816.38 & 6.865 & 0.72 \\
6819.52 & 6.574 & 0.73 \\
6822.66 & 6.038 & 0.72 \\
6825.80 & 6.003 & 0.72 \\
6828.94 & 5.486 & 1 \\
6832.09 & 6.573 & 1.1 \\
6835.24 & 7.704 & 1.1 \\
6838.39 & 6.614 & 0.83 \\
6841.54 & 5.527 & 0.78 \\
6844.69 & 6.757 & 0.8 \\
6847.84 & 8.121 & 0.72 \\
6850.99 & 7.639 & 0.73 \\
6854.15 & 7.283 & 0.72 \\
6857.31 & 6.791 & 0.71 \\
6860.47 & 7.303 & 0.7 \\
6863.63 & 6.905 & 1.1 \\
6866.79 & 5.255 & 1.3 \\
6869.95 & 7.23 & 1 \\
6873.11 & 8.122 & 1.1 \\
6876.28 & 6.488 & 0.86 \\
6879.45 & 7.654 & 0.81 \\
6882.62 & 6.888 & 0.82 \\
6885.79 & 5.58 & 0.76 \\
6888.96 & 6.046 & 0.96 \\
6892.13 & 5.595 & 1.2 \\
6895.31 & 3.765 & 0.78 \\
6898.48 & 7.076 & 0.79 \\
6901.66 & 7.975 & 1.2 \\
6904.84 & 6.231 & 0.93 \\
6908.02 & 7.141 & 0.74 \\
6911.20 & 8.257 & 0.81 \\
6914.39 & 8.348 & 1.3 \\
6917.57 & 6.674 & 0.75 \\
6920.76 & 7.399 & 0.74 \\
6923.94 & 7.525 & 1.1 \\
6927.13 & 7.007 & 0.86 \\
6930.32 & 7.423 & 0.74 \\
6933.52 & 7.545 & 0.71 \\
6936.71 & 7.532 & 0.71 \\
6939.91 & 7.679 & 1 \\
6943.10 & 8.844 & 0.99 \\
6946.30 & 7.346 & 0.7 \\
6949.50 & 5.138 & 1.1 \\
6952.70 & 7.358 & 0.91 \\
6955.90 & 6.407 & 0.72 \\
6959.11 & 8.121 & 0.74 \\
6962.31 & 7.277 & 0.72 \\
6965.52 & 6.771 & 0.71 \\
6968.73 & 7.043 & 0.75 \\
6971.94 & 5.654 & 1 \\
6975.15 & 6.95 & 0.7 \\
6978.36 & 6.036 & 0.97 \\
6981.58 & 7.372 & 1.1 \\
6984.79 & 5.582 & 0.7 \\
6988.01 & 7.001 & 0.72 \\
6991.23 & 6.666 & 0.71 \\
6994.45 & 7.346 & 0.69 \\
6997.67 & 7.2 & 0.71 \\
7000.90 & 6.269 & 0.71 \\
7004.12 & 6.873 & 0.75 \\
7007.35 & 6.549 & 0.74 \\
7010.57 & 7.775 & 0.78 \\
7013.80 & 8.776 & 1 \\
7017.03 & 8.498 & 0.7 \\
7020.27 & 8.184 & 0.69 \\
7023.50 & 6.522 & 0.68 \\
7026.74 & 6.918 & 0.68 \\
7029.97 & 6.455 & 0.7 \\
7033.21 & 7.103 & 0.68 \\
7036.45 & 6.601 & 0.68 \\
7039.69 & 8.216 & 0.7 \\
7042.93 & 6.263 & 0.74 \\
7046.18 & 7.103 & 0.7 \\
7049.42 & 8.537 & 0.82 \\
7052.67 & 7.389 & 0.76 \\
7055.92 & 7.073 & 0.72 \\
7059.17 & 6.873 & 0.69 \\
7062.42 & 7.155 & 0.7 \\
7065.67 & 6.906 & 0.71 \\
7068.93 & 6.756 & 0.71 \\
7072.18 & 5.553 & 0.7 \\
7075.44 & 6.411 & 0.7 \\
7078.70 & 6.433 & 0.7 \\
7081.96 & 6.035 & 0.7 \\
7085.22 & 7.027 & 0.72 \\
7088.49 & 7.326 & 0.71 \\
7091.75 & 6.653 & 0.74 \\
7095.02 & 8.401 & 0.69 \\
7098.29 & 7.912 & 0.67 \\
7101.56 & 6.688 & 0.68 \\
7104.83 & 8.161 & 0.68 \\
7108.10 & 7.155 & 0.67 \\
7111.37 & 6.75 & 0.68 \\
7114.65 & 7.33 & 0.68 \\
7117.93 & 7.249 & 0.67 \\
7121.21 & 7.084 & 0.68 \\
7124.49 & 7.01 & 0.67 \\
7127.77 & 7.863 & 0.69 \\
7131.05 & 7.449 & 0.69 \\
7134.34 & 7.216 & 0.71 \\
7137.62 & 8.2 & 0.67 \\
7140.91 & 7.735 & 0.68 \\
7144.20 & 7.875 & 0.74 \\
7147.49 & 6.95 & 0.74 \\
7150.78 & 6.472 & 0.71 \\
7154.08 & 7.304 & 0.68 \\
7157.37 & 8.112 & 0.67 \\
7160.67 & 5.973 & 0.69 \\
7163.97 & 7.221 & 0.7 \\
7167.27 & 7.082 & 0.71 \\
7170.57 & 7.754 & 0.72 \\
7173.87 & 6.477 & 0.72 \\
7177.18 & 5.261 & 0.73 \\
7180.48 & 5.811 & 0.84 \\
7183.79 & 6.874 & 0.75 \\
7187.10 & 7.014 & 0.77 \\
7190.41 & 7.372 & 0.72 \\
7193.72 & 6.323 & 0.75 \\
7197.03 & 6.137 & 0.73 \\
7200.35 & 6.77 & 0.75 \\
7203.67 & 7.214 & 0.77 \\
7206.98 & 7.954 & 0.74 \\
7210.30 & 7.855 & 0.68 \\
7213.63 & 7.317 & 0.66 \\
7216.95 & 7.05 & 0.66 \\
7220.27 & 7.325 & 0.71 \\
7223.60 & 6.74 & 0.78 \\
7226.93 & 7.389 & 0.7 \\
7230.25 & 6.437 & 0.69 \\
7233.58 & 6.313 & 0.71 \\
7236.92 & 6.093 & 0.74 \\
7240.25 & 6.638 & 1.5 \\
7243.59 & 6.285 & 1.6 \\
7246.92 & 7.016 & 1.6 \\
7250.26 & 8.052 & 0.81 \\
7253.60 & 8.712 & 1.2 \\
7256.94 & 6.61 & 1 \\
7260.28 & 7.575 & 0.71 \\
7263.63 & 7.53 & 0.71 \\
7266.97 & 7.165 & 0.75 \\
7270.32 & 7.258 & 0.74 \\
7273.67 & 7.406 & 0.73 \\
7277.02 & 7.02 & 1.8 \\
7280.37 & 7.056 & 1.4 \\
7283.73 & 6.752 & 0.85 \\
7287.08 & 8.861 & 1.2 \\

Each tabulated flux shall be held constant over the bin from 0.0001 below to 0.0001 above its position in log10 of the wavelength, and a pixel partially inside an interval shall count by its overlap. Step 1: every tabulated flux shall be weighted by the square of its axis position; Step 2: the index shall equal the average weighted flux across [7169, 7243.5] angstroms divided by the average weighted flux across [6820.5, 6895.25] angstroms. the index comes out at 1.14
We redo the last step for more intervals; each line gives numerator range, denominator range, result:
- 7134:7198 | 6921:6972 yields 1.03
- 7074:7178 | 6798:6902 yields 1.17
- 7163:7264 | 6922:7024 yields 1.04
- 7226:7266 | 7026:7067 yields 1.05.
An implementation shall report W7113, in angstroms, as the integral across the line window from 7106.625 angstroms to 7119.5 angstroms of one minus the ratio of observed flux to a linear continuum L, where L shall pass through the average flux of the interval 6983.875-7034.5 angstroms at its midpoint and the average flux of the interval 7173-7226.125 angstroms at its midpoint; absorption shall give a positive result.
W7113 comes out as -0.3 angstroms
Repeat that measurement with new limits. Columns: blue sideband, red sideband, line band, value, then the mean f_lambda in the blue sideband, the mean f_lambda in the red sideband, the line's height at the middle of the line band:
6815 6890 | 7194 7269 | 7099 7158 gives -3.15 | 6.73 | 7.09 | 6.99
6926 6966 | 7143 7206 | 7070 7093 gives 1.73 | 7.28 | 6.85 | 7.02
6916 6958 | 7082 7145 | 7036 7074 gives 1.49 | 7.23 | 7.38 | 7.33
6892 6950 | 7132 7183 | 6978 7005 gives 1.46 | 7.15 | 7.03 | 7.12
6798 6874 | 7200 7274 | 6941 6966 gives -1.08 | 6.78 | 7.16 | 6.89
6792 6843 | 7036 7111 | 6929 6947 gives -2.53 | 6.55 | 7.07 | 6.8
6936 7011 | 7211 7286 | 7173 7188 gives 1.74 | 6.93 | 7.1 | 7.06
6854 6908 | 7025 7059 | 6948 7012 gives 1.55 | 6.6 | 7.15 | 6.94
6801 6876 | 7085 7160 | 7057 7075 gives 1.51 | 6.77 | 7.38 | 7.25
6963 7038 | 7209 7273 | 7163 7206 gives 2.18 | 6.97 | 7.12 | 7.09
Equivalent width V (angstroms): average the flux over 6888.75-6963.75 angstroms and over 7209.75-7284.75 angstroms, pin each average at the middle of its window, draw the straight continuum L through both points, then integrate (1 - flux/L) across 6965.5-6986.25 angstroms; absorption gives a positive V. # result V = 1.8 angstroms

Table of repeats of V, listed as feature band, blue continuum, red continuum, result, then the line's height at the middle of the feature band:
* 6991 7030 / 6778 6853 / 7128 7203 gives -2.8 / 6.8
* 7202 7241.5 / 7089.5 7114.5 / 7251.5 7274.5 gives 2.2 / 7.45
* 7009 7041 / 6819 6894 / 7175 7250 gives -3.6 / 6.73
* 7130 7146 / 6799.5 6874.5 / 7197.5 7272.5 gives -1.5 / 7.05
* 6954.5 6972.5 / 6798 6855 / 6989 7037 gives 0.3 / 7.07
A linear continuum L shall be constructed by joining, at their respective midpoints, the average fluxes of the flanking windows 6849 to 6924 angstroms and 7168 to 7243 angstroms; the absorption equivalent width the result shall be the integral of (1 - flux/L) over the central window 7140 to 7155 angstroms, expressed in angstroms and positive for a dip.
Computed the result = -0.9 angstroms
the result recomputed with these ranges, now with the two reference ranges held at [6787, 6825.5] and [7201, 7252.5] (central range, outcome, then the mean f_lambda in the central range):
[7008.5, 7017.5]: -1.8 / 8.25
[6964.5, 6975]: 0.4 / 6.54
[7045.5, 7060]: -1.2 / 7.44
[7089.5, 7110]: -1.6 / 7.48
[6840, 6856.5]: -0.9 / 7.06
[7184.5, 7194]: 0.0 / 6.99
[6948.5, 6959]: 0.3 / 6.62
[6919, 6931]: -1.0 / 7.33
